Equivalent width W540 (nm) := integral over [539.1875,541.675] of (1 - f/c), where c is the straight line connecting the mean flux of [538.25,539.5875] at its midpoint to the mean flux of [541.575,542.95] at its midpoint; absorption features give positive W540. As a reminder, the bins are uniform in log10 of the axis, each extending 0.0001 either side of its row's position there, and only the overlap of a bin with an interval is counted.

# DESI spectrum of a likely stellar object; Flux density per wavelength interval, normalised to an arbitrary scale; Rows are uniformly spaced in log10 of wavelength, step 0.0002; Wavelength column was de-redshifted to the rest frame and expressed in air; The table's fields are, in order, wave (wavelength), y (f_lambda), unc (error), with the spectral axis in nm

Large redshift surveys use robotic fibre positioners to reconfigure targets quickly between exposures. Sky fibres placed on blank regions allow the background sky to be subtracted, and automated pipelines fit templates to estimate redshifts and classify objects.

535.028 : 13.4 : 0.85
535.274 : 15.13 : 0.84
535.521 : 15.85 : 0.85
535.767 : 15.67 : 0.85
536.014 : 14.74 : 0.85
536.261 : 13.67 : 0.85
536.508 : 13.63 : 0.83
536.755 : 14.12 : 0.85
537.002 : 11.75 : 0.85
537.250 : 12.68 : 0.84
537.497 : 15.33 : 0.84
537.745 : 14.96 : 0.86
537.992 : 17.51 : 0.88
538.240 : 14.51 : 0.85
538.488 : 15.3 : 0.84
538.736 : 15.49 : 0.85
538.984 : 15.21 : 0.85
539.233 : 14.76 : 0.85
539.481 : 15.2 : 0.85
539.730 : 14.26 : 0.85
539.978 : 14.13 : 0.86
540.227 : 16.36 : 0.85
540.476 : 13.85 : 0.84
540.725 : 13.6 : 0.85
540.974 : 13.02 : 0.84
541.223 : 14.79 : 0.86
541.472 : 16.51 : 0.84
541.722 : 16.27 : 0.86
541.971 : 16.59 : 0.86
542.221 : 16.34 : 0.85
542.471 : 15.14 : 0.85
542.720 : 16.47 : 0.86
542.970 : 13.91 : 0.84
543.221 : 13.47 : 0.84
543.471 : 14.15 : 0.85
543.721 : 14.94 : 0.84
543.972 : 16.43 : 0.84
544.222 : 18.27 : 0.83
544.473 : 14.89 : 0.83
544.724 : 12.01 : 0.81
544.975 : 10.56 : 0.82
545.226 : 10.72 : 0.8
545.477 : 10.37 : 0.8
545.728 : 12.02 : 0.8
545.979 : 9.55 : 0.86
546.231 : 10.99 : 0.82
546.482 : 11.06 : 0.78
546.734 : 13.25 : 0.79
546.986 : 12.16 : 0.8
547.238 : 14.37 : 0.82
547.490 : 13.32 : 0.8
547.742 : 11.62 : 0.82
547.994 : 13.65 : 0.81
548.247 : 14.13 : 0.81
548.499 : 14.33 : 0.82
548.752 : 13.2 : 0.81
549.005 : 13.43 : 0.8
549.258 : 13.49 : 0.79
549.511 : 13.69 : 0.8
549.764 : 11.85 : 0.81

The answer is 0.133 nm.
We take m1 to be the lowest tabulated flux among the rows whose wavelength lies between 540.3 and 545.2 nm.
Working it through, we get 10.56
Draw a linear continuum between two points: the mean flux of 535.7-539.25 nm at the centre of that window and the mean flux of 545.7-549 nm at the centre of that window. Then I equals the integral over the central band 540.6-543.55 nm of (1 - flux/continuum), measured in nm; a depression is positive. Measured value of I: -0.29 nm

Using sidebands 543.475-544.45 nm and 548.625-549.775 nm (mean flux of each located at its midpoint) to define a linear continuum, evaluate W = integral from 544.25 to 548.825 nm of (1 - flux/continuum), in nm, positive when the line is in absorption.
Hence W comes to 0.68 nm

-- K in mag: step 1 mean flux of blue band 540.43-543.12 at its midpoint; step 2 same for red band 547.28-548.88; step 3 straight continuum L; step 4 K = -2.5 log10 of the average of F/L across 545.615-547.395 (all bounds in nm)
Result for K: 0.161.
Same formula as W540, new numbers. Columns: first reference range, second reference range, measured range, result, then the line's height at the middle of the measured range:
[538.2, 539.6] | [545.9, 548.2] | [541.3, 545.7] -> -0.29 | 13.5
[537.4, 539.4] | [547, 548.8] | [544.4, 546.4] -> 0.38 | 14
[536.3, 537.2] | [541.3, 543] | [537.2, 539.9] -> -0.19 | 14.1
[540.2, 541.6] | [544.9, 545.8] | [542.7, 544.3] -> -0.37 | 12.4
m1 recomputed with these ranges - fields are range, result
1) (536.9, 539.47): 11.75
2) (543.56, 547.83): 9.55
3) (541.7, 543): 13.91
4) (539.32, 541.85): 13.02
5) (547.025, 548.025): 11.62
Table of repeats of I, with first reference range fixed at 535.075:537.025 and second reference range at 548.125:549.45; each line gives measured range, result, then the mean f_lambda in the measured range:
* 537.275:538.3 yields -0.07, 15.4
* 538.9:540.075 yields -0.04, 14.7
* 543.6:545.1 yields -0.06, 14.5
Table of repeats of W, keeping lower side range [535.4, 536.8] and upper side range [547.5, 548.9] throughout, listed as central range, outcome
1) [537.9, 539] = -0.091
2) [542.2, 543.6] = -0.087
